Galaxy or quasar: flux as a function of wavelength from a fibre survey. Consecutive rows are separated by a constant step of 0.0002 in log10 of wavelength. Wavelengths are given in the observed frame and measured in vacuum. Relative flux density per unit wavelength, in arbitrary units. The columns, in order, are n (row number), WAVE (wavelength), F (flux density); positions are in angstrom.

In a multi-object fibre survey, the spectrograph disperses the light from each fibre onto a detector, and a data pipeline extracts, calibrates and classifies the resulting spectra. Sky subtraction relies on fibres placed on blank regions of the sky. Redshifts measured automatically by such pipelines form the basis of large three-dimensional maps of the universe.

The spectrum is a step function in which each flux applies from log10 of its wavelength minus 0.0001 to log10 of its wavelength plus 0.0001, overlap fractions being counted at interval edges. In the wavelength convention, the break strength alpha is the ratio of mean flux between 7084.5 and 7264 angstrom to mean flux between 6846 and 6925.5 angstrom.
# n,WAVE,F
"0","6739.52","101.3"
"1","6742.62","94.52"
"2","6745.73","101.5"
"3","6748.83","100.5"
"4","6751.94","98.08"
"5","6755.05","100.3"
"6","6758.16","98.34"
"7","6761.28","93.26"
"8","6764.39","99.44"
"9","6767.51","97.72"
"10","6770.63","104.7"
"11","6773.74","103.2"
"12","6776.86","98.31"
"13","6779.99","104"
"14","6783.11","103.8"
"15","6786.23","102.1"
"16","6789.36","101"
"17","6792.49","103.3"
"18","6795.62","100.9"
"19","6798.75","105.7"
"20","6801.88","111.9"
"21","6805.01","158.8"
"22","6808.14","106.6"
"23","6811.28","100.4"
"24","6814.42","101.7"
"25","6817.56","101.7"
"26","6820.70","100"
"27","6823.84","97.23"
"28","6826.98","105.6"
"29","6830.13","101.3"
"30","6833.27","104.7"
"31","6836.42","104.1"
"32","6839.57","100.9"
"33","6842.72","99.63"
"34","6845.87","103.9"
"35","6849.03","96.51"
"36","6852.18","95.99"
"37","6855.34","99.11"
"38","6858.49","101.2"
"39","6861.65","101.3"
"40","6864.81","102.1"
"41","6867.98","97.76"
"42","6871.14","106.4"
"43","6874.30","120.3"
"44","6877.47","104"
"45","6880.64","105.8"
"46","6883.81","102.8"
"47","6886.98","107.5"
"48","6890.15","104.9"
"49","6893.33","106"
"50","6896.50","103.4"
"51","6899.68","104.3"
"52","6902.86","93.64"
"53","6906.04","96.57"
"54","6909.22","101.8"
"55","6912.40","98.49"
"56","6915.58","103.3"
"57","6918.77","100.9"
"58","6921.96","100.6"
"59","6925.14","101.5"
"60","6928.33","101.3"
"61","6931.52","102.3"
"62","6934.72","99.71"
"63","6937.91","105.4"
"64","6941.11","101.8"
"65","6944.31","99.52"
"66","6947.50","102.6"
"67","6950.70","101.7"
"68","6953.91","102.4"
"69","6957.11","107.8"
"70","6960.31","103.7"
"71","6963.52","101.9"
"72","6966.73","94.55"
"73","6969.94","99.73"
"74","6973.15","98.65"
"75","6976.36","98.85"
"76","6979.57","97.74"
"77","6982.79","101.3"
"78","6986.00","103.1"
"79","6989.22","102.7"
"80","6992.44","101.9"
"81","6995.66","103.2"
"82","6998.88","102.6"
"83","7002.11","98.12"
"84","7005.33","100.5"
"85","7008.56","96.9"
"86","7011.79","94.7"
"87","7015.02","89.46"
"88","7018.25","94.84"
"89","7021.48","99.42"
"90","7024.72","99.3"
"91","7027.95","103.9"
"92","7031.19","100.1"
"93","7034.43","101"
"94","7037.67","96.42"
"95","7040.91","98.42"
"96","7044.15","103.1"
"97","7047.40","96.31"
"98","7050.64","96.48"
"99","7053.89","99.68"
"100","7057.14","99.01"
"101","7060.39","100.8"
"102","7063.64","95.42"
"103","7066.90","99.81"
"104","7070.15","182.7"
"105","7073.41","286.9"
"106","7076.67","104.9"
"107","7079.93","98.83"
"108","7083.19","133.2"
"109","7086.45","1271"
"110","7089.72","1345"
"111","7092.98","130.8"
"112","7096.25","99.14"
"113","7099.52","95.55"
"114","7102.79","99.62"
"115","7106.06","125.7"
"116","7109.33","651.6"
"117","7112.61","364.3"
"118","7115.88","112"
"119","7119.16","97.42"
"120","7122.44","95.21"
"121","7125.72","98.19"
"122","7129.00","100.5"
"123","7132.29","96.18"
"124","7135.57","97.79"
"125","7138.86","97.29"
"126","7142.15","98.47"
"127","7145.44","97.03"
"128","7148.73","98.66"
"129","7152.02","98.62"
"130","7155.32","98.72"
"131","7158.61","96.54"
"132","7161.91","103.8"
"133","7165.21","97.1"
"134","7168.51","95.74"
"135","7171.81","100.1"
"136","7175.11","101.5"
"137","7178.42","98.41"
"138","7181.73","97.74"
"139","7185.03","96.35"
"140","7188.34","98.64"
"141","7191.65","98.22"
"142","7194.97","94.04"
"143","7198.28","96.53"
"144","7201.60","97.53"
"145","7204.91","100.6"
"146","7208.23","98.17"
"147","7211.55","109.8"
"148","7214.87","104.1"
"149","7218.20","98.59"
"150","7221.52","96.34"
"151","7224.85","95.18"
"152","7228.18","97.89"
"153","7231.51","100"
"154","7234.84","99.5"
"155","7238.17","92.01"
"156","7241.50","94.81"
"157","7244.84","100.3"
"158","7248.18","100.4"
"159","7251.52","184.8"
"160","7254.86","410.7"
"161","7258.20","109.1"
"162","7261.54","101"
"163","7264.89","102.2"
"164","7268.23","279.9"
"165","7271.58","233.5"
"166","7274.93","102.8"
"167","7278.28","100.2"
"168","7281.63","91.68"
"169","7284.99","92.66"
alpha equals 1.63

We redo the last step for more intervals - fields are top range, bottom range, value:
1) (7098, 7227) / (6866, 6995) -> 1.18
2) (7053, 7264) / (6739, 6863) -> 1.57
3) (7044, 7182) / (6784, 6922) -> 1.77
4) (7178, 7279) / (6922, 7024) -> 1.22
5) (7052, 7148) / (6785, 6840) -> 2.09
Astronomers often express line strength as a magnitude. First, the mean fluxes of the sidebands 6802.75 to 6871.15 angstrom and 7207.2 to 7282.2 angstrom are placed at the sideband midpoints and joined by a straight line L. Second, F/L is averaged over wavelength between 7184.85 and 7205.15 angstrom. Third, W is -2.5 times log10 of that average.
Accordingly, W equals 0.299 mag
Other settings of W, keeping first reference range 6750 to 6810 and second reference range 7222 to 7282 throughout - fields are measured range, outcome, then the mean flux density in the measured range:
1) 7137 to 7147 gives 0.320 mag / 97.6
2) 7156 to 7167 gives 0.314 mag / 99.1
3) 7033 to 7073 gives 0.123 mag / 111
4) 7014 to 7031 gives 0.242 mag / 97.9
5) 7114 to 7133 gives 0.243 mag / 104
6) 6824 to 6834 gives 0.056 mag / 103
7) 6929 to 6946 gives 0.144 mag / 102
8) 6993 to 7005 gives 0.189 mag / 101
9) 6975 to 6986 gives 0.192 mag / 99.9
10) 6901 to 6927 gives 0.150 mag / 99.7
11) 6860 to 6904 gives 0.078 mag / 104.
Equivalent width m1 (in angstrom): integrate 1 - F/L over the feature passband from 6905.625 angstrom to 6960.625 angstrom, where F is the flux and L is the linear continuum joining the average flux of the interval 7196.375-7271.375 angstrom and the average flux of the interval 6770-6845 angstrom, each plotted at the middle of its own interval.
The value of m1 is 4.9 angstrom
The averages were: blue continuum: 105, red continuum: 128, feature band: 102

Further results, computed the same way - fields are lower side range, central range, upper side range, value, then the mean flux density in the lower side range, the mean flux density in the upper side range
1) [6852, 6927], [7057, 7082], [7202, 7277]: -3.8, 103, 132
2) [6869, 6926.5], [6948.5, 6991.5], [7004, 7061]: -0.2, 103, 98.3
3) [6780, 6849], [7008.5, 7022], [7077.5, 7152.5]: 7.1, 105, 244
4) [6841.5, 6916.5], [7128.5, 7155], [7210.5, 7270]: 5.6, 102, 133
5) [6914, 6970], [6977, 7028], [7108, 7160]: 7.3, 102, 147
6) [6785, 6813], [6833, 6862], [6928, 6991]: 1.9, 110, 101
